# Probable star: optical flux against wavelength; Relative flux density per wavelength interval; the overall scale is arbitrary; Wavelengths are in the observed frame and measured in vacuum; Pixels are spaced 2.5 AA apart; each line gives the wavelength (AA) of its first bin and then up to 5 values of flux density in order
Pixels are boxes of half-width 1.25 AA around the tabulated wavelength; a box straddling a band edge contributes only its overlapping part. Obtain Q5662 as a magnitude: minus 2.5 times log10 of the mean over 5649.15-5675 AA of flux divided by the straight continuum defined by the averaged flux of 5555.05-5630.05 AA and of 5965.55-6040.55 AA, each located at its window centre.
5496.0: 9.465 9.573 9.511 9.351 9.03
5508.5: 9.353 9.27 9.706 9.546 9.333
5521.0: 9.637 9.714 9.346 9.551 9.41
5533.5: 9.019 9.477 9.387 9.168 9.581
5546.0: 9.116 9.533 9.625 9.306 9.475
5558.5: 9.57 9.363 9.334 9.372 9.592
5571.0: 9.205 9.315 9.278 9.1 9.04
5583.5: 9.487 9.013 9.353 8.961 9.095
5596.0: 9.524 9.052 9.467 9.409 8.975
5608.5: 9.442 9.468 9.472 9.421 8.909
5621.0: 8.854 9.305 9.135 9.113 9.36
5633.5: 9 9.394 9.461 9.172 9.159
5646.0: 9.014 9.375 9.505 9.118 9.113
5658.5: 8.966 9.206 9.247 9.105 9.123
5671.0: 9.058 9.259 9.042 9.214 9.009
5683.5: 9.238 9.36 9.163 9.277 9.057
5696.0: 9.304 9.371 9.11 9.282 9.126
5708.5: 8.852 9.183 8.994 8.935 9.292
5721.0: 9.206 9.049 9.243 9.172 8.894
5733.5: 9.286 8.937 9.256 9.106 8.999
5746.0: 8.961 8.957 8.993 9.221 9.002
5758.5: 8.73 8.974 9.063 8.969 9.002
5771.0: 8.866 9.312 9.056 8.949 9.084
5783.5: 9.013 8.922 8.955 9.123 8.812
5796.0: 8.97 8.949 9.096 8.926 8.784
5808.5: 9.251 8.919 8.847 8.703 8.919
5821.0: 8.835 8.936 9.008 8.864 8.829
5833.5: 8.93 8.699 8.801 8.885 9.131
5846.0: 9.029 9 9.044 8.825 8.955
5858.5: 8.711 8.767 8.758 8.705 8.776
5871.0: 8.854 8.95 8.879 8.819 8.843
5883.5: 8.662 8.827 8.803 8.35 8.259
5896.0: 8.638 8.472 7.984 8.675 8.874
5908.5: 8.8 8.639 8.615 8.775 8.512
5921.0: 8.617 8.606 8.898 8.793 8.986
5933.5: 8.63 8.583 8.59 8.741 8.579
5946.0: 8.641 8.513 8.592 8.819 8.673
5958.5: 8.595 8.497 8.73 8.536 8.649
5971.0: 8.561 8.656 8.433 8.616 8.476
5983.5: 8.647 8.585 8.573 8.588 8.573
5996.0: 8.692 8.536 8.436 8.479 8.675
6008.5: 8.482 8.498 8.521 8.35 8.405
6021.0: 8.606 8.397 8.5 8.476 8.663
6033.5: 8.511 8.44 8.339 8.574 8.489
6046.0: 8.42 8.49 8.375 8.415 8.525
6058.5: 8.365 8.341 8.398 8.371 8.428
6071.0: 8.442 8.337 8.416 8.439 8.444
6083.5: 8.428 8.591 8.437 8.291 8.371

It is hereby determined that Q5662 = 0.00 mag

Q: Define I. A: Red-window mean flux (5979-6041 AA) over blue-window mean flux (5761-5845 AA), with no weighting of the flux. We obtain 0.95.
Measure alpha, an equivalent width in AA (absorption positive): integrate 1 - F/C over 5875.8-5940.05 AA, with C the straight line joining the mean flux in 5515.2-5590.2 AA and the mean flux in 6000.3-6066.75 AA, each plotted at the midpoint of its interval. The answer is 0.3 AA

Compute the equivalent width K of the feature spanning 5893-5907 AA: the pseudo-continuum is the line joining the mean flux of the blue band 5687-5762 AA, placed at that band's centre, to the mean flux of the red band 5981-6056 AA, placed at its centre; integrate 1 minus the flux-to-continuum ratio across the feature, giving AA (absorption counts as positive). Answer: 0.41 AA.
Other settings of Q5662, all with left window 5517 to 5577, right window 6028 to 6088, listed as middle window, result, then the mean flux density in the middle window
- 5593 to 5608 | 0.004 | 9.27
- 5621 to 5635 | 0.011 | 9.16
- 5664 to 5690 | 0.000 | 9.16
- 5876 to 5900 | 0.016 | 8.64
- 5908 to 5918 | 0.004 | 8.69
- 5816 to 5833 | 0.000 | 8.89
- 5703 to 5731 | -0.002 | 9.11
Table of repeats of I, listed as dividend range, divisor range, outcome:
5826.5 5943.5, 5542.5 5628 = 0.94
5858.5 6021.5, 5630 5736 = 0.94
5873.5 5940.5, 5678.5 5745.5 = 0.95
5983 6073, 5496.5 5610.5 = 0.91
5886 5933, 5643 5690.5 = 0.94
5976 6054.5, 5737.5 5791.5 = 0.94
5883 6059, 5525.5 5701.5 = 0.93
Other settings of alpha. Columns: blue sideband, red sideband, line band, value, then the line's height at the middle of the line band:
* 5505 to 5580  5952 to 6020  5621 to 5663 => 0.0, 9.21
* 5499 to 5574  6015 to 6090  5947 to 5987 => 0.0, 8.61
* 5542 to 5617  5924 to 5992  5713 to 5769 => -0.1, 9.03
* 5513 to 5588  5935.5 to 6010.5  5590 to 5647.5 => 0.2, 9.26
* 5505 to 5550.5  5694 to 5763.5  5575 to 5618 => 0.2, 9.3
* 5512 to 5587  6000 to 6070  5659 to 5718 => -0.2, 9.12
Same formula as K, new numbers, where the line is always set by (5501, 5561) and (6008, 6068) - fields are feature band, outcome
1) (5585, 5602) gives 0.16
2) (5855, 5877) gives -0.09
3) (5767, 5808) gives -0.29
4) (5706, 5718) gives 0.06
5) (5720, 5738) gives -0.15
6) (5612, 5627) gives 0.10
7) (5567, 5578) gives 0.01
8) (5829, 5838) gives 0.02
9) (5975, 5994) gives -0.01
